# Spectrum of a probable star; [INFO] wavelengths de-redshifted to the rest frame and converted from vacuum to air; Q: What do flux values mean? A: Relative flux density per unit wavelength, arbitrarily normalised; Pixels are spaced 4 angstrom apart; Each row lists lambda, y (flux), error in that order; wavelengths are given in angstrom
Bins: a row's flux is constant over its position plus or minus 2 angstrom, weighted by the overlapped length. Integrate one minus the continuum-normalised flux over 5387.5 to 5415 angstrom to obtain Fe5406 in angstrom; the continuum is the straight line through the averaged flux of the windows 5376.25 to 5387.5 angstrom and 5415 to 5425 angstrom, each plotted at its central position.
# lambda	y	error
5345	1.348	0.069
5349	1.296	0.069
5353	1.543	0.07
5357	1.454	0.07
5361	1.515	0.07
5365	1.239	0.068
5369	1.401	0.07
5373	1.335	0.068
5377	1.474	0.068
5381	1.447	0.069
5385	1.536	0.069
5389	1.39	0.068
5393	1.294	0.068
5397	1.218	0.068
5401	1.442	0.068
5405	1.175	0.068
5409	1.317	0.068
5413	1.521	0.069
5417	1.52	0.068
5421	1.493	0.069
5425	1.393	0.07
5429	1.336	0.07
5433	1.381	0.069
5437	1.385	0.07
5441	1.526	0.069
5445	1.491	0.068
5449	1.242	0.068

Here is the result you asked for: 2.7 angstrom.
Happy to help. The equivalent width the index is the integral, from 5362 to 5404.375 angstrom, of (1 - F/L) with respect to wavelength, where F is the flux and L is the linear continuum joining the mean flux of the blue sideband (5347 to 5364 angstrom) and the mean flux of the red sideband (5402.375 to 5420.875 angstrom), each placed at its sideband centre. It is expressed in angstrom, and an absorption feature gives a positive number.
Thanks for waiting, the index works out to 1.3 angstrom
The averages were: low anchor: 1.44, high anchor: 1.4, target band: 1.37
